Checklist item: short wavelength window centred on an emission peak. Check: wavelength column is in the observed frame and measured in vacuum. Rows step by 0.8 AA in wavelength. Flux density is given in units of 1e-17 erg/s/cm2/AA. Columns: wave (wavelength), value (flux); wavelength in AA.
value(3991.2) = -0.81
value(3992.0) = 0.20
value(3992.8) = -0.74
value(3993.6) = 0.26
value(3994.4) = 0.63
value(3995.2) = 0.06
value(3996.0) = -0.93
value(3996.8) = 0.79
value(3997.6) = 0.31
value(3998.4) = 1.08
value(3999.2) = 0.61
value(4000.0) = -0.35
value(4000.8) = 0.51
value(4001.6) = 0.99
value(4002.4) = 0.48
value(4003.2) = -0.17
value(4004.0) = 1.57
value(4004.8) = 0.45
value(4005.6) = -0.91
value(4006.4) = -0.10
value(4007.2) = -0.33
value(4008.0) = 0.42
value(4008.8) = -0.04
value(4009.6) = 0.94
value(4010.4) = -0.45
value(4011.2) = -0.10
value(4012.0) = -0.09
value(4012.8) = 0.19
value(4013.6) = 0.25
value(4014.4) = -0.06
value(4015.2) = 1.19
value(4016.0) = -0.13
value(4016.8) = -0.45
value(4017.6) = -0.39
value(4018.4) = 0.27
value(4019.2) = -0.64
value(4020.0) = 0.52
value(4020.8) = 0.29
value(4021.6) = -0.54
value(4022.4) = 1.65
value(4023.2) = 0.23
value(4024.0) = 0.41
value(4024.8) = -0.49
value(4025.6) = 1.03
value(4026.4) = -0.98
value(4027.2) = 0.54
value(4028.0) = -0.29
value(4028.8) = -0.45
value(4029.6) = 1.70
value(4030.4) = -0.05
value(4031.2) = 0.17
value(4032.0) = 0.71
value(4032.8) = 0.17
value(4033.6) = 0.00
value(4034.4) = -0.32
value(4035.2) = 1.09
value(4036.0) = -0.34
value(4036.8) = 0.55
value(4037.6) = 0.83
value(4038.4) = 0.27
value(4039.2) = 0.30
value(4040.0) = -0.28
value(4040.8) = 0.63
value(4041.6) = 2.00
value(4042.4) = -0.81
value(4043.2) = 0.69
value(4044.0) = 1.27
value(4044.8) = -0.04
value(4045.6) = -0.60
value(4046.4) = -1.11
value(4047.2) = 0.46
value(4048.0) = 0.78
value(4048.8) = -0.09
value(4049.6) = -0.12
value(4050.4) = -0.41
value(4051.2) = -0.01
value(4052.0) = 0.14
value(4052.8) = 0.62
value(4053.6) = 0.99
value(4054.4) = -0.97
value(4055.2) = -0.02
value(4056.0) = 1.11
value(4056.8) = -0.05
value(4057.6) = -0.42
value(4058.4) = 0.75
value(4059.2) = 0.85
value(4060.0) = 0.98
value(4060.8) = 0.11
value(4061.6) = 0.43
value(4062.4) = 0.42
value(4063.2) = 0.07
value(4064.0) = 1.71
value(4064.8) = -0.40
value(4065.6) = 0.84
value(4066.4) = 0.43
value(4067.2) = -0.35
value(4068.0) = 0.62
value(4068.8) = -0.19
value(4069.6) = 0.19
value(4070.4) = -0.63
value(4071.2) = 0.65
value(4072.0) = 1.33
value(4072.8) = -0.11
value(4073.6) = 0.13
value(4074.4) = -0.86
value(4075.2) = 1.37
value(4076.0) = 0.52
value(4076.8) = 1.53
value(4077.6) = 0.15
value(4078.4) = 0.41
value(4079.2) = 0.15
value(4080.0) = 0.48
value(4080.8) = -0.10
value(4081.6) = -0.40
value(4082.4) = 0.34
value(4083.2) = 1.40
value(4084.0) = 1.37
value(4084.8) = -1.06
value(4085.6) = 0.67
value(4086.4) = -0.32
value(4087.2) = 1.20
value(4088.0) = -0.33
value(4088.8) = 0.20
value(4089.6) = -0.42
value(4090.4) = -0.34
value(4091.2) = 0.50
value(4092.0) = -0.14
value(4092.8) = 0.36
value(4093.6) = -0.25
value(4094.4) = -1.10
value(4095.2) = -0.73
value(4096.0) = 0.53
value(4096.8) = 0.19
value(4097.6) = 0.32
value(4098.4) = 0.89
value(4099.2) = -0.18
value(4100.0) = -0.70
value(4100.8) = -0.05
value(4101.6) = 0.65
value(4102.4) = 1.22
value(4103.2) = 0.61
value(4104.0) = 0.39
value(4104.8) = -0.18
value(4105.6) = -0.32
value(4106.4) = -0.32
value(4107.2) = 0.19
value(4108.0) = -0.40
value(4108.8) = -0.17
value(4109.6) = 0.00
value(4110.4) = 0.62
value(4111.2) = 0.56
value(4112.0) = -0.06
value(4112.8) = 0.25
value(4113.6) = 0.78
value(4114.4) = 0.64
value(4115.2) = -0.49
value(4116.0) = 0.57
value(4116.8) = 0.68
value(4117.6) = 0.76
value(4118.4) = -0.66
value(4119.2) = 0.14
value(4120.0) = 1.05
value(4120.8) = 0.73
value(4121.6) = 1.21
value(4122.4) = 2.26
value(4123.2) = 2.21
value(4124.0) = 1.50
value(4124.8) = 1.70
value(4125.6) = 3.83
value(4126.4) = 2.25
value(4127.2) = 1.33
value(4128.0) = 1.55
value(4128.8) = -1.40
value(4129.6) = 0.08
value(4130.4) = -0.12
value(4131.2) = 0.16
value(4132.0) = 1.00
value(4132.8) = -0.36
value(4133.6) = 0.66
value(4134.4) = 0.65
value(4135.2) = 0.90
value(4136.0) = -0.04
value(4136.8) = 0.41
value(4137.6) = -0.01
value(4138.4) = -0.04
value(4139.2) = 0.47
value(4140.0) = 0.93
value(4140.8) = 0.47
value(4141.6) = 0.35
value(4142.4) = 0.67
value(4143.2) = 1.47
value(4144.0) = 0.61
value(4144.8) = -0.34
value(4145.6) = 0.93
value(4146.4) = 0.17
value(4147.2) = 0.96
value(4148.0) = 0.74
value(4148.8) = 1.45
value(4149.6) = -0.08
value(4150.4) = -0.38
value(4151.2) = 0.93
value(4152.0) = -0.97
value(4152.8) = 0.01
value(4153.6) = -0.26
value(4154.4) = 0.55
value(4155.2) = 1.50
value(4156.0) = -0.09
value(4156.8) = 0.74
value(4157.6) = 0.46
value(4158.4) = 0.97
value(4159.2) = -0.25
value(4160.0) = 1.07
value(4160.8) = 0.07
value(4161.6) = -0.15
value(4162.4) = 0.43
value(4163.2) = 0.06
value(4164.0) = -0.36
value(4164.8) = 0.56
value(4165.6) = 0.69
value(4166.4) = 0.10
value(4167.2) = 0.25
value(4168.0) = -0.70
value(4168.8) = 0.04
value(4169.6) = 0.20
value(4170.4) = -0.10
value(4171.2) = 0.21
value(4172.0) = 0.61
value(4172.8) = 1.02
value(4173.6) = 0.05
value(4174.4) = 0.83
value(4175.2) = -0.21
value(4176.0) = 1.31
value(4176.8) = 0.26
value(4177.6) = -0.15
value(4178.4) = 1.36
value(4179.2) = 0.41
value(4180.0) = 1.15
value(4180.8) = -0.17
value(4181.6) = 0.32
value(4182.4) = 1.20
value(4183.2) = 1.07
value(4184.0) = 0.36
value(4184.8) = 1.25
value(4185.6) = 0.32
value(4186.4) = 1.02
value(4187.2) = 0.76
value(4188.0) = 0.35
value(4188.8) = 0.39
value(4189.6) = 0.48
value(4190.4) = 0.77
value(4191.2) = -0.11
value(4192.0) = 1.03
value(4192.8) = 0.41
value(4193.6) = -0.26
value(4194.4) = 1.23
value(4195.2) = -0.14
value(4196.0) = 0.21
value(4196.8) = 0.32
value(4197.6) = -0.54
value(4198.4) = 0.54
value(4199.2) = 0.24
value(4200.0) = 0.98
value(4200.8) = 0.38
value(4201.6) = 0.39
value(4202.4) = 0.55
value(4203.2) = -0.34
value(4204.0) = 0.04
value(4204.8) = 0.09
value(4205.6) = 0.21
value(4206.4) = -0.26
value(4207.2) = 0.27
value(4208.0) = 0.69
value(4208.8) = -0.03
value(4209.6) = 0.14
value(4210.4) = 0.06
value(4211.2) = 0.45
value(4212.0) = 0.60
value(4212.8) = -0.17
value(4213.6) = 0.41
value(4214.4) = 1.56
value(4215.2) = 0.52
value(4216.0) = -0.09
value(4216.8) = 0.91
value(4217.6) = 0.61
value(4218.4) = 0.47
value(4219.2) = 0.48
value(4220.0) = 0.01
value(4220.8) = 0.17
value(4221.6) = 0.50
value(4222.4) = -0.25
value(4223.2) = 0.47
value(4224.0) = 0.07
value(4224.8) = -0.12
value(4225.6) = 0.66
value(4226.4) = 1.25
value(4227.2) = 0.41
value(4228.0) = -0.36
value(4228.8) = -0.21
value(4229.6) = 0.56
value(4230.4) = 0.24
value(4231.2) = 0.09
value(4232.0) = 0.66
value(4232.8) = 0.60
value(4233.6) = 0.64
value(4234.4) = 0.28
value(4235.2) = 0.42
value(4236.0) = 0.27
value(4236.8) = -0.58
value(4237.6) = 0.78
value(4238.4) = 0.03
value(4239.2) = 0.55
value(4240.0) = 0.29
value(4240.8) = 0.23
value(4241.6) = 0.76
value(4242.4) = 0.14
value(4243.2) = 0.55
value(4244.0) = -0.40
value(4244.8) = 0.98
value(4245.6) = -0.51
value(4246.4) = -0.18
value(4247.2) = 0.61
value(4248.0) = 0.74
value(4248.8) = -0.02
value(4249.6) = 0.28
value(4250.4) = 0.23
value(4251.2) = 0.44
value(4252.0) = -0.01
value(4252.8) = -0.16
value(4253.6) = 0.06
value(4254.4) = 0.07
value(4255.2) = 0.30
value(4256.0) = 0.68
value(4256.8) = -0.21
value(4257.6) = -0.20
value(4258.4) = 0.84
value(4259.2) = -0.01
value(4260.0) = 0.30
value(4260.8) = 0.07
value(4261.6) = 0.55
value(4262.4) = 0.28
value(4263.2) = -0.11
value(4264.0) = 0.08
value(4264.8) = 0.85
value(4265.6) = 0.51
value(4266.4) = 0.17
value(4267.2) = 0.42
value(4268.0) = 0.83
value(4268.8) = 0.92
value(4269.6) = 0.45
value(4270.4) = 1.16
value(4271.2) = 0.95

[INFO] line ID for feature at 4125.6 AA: [O II] 3727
